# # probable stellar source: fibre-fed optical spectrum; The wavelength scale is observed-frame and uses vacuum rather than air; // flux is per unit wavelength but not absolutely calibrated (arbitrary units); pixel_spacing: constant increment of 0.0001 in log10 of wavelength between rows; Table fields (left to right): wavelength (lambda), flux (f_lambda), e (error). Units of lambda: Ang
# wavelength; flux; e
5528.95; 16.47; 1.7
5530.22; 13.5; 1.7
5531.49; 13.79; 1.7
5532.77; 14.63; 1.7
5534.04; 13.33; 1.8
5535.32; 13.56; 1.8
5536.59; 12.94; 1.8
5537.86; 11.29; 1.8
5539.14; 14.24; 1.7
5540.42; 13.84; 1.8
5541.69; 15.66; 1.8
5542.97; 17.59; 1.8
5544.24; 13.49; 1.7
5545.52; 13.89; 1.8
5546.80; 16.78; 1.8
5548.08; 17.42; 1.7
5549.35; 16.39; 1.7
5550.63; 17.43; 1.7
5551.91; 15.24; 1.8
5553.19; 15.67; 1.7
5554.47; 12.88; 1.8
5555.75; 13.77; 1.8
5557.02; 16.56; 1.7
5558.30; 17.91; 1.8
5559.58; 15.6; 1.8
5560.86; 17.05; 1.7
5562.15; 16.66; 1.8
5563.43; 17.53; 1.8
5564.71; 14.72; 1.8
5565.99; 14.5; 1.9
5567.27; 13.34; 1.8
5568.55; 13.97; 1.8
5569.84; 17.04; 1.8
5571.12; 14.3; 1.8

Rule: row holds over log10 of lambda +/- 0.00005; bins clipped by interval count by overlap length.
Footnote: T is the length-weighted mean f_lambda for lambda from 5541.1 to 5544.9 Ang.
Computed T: 15.6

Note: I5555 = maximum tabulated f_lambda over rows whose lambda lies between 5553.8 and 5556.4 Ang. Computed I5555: 13.77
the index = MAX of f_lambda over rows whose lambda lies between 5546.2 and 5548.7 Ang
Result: 17.42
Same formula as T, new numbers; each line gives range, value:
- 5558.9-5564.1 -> 16.7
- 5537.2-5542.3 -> 13.7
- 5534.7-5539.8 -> 13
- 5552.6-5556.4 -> 14.1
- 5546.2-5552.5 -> 16.7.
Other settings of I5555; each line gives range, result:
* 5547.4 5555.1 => 17.43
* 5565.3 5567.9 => 14.5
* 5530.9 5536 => 14.63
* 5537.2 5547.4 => 17.59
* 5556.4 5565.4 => 17.91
